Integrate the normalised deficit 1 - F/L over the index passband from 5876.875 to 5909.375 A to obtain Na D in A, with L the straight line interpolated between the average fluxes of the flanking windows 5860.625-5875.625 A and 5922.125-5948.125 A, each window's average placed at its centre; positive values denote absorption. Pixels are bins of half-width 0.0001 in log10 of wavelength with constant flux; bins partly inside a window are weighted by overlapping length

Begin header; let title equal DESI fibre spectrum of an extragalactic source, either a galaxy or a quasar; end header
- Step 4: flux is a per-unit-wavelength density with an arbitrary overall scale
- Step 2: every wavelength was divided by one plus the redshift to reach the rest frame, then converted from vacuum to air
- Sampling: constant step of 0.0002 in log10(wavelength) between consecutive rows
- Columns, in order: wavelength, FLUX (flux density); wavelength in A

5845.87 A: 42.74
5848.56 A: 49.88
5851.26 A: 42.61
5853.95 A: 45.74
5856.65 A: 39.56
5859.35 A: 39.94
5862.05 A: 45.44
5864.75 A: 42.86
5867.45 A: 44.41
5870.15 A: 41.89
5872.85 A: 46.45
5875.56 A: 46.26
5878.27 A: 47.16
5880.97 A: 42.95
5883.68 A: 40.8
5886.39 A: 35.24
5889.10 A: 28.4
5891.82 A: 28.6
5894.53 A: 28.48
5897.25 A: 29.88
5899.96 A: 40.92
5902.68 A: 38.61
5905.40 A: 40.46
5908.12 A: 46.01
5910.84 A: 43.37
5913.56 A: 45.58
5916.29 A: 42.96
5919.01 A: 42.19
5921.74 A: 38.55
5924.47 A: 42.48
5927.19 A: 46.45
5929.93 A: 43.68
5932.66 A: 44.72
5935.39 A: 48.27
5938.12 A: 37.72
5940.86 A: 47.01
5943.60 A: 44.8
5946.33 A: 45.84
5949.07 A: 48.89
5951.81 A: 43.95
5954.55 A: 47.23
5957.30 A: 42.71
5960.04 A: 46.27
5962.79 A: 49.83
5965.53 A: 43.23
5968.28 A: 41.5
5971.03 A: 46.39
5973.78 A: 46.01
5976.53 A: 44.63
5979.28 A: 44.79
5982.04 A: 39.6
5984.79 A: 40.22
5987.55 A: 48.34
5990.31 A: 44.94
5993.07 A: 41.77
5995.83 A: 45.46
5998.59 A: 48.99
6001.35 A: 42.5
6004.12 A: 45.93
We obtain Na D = 5.2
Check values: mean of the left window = 44.4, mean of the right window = 44.4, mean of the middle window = 37.3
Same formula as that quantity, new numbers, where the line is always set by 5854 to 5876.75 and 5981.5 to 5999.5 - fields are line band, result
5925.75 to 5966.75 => -1.29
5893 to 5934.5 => 2.65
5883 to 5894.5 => 2.99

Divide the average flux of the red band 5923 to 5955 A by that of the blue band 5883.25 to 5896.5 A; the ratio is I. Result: 1.4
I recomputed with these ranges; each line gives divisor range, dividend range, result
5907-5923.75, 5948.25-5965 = 1.07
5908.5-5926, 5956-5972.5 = 1.05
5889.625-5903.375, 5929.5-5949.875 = 1.38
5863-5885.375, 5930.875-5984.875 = 1.02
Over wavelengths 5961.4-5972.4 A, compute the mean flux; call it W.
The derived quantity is 45.2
